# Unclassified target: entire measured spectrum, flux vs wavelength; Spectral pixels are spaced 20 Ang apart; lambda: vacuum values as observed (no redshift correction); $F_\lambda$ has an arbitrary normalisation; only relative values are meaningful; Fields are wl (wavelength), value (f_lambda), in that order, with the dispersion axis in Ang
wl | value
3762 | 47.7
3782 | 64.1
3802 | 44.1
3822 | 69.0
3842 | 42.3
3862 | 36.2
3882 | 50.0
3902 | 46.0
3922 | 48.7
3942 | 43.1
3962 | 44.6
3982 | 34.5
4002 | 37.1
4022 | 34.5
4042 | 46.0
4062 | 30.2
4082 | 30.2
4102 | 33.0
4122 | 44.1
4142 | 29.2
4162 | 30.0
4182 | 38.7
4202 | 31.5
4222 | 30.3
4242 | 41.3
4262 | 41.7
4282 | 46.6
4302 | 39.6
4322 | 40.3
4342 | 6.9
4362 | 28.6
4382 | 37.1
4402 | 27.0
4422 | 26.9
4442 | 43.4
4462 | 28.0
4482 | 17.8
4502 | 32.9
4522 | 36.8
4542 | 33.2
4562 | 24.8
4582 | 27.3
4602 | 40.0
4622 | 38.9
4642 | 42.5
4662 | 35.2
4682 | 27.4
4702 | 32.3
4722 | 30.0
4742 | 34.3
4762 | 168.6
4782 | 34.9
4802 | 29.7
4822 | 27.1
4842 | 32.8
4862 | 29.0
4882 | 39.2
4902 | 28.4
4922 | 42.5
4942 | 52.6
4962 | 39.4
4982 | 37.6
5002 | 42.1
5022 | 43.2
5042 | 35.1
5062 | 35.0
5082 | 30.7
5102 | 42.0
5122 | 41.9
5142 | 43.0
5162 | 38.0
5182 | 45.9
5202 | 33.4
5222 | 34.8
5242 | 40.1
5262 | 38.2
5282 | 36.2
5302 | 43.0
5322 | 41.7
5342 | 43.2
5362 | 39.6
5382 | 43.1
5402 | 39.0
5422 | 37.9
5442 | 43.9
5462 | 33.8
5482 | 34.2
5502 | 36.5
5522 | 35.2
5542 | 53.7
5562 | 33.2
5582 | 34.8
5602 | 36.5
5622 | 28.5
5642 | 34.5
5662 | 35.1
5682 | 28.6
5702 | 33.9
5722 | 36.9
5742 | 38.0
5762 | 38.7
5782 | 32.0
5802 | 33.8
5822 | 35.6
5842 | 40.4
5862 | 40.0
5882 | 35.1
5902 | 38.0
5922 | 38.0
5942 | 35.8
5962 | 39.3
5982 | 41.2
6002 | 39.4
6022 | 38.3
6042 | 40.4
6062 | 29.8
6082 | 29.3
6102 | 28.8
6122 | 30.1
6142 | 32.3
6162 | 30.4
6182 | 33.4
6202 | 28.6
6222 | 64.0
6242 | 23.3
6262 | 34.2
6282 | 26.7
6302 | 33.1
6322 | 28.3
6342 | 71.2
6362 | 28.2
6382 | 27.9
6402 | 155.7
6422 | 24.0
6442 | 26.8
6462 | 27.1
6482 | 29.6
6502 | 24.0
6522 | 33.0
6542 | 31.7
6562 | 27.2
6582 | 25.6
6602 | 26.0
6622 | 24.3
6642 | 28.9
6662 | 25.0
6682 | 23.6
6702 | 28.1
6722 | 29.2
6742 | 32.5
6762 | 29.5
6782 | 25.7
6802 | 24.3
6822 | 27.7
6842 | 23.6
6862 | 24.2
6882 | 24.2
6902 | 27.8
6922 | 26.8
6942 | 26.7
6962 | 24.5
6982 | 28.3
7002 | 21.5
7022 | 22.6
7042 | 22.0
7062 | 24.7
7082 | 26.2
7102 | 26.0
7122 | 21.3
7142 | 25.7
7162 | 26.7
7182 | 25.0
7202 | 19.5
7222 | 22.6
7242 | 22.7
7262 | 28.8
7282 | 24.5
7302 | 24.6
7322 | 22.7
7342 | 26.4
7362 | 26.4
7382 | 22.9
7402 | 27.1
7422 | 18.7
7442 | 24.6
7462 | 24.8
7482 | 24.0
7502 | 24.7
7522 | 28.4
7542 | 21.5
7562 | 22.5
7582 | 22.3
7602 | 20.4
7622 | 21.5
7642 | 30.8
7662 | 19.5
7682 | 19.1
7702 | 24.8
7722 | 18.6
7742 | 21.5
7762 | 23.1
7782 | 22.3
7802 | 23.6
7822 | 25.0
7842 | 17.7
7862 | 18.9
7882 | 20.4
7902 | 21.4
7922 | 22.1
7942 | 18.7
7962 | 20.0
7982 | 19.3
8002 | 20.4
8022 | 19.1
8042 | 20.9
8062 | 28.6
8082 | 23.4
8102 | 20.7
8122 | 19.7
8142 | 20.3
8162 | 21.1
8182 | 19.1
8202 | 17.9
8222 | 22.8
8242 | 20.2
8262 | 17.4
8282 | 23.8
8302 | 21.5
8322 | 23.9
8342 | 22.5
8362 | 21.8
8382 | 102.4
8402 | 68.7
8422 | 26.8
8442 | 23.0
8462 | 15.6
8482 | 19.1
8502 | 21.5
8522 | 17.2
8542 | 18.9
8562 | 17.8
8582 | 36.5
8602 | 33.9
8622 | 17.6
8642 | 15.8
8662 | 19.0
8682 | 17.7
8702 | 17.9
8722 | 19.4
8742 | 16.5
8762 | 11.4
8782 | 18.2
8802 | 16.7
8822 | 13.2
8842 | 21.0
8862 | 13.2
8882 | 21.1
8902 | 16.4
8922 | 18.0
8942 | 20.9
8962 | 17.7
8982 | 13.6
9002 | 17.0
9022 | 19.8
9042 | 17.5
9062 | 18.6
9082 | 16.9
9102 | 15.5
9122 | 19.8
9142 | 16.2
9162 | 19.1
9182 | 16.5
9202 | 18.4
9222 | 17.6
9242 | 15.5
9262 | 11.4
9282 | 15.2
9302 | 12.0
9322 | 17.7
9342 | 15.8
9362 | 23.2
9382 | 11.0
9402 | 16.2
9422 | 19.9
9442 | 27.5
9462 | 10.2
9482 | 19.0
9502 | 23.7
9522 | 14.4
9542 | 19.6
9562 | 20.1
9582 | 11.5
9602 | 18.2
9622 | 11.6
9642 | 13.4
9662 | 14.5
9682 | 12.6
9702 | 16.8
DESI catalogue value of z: 0.28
